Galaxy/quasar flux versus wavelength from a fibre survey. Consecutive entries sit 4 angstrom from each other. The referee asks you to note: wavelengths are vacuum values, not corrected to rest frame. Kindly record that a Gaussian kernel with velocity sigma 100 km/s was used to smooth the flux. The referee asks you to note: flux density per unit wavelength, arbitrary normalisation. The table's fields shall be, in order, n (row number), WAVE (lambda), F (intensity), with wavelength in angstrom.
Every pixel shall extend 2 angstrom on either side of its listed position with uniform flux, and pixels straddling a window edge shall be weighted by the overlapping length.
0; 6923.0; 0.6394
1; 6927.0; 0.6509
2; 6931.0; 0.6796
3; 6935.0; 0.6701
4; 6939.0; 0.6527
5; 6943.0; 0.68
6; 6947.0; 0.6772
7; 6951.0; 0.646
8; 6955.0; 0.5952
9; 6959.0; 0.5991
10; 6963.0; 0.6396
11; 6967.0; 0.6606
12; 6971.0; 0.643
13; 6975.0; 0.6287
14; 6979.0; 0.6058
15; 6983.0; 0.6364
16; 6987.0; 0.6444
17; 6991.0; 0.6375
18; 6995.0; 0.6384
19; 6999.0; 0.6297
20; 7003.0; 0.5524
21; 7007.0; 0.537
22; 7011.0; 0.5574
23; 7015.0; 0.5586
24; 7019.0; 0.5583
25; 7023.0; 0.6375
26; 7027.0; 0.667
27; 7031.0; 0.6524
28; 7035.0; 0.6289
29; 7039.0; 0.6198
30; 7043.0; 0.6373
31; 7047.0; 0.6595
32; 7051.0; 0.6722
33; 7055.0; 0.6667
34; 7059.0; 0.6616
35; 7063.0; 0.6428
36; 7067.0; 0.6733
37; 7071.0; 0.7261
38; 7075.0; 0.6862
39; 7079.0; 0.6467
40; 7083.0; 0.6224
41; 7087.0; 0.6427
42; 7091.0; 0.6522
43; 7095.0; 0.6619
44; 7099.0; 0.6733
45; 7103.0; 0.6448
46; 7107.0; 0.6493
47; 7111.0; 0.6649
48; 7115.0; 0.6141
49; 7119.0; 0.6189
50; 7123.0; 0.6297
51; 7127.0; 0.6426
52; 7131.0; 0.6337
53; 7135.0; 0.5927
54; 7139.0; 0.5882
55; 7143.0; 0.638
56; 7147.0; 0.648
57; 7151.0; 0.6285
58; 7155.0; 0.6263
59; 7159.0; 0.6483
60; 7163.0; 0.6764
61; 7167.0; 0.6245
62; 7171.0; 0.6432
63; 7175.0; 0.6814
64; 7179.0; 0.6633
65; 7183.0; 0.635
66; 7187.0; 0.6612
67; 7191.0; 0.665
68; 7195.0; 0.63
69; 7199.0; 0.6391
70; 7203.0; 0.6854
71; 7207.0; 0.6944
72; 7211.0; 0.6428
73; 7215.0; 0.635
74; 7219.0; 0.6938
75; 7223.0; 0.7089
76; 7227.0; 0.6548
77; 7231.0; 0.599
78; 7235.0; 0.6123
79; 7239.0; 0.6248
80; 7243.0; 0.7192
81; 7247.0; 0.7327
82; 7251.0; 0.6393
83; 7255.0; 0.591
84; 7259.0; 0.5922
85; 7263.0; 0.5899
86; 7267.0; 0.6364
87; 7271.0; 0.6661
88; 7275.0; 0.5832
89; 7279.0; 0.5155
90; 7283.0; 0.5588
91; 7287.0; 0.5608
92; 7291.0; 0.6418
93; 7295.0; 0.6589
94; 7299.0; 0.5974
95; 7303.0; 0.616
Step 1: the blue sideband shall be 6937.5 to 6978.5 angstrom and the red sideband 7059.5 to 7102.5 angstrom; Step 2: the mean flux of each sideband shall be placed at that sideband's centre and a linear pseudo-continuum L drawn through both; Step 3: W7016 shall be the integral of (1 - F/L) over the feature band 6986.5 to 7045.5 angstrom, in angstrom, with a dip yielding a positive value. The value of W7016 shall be 3.7 angstrom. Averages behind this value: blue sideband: 0.641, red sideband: 0.662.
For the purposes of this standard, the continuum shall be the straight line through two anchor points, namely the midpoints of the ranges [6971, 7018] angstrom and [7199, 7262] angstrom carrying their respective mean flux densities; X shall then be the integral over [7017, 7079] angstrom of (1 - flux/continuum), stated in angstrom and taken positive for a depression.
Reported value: -3.8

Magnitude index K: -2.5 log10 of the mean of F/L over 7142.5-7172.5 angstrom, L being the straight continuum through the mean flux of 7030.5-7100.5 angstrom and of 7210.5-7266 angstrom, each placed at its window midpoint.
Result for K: 0.02 mag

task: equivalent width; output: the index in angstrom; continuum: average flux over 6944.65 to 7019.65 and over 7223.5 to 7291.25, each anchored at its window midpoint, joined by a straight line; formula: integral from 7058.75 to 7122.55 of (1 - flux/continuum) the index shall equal -3.9 angstrom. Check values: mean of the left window 0.614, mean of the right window 0.62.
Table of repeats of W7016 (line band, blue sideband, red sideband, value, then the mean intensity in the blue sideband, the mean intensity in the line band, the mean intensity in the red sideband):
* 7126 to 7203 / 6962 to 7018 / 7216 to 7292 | -2.45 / 0.611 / 0.641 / 0.627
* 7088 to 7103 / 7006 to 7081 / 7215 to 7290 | -0.56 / 0.638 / 0.659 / 0.627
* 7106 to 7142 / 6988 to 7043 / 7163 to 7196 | 0.66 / 0.608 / 0.626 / 0.653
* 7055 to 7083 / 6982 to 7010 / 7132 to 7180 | -2.13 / 0.608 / 0.669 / 0.638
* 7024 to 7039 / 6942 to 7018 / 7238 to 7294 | -0.65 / 0.618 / 0.645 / 0.619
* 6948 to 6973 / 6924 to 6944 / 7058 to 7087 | 1.21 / 0.665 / 0.632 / 0.664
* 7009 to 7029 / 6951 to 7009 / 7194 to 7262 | 0.90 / 0.619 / 0.596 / 0.652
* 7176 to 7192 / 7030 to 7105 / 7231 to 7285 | -0.59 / 0.656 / 0.657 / 0.619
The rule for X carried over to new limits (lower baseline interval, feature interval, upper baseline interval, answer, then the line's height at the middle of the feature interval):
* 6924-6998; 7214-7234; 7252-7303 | -1.6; 0.608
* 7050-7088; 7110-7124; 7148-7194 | 0.6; 0.658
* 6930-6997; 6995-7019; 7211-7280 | 2.6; 0.642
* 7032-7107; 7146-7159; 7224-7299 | 0.1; 0.641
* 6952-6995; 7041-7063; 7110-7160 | -1.0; 0.629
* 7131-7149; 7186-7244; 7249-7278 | -4.0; 0.614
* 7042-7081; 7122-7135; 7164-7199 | 0.6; 0.658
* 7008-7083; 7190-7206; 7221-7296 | -0.7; 0.629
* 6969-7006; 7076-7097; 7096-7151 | -0.5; 0.631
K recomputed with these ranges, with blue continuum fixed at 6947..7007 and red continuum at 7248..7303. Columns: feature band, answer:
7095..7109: -0.07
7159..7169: -0.06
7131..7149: -0.01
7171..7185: -0.08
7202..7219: -0.10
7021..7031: -0.05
